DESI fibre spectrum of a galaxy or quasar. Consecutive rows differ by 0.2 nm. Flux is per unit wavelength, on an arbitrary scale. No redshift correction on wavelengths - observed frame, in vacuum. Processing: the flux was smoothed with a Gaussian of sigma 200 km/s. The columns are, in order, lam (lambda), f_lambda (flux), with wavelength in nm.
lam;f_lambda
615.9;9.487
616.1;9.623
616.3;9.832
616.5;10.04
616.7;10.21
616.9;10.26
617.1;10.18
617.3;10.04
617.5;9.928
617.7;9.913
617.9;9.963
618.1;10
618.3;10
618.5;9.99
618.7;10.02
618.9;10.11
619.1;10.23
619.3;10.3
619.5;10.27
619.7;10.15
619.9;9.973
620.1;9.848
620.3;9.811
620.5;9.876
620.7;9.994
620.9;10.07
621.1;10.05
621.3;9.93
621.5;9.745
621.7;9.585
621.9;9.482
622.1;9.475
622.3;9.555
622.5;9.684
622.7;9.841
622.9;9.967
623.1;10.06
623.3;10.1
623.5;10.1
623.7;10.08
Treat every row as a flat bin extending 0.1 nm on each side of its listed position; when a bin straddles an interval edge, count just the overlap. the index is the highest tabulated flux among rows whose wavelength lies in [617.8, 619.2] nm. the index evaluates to 10.23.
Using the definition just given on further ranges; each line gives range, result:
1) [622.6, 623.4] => 10.1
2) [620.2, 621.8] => 10.07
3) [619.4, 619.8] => 10.27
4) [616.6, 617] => 10.26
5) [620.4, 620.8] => 9.994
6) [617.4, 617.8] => 9.928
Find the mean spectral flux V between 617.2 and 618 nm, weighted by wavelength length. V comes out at 9.96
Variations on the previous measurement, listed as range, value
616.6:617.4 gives 10.2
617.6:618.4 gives 9.97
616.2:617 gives 10.1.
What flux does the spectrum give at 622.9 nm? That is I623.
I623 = 9.967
